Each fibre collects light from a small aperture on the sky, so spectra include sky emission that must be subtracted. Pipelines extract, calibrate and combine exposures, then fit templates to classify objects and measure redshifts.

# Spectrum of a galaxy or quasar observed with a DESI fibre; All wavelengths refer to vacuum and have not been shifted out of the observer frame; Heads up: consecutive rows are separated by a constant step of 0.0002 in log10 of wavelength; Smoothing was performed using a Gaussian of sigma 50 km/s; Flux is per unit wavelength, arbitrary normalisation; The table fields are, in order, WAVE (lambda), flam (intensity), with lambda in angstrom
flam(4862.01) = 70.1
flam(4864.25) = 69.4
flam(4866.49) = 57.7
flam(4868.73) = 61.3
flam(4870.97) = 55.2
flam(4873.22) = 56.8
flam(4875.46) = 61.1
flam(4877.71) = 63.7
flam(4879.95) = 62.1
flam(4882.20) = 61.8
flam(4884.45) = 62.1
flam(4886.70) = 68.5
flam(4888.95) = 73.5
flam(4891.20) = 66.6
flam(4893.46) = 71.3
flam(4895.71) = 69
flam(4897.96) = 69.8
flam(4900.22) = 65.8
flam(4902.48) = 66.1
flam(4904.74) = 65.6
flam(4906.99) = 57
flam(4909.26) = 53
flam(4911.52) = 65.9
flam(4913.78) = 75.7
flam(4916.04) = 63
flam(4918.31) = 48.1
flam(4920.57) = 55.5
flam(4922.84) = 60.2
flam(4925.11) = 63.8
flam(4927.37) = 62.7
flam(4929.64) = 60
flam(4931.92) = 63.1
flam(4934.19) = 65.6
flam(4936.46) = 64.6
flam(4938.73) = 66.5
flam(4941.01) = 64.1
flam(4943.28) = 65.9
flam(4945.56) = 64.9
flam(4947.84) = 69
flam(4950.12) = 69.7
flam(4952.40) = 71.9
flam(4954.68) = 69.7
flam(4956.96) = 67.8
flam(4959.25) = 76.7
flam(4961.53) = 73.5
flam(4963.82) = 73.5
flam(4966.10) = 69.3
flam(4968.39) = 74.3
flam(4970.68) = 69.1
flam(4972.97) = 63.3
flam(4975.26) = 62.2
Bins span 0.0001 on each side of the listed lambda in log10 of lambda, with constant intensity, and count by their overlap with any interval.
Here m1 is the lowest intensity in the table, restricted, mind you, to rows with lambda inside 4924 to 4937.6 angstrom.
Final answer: 60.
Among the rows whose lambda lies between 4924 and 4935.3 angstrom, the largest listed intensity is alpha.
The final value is 65.6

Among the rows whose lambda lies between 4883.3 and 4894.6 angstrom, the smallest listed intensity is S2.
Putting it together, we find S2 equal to 62.1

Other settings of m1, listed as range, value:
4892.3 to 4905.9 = 65.6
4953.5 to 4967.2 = 67.8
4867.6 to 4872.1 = 55.2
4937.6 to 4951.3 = 64.1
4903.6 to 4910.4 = 53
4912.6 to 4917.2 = 63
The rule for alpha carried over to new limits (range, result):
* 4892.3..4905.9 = 71.3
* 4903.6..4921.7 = 75.7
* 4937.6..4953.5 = 71.9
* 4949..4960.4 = 76.7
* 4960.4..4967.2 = 73.5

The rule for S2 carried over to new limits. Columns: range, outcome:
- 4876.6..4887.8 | 61.8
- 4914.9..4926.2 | 48.1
